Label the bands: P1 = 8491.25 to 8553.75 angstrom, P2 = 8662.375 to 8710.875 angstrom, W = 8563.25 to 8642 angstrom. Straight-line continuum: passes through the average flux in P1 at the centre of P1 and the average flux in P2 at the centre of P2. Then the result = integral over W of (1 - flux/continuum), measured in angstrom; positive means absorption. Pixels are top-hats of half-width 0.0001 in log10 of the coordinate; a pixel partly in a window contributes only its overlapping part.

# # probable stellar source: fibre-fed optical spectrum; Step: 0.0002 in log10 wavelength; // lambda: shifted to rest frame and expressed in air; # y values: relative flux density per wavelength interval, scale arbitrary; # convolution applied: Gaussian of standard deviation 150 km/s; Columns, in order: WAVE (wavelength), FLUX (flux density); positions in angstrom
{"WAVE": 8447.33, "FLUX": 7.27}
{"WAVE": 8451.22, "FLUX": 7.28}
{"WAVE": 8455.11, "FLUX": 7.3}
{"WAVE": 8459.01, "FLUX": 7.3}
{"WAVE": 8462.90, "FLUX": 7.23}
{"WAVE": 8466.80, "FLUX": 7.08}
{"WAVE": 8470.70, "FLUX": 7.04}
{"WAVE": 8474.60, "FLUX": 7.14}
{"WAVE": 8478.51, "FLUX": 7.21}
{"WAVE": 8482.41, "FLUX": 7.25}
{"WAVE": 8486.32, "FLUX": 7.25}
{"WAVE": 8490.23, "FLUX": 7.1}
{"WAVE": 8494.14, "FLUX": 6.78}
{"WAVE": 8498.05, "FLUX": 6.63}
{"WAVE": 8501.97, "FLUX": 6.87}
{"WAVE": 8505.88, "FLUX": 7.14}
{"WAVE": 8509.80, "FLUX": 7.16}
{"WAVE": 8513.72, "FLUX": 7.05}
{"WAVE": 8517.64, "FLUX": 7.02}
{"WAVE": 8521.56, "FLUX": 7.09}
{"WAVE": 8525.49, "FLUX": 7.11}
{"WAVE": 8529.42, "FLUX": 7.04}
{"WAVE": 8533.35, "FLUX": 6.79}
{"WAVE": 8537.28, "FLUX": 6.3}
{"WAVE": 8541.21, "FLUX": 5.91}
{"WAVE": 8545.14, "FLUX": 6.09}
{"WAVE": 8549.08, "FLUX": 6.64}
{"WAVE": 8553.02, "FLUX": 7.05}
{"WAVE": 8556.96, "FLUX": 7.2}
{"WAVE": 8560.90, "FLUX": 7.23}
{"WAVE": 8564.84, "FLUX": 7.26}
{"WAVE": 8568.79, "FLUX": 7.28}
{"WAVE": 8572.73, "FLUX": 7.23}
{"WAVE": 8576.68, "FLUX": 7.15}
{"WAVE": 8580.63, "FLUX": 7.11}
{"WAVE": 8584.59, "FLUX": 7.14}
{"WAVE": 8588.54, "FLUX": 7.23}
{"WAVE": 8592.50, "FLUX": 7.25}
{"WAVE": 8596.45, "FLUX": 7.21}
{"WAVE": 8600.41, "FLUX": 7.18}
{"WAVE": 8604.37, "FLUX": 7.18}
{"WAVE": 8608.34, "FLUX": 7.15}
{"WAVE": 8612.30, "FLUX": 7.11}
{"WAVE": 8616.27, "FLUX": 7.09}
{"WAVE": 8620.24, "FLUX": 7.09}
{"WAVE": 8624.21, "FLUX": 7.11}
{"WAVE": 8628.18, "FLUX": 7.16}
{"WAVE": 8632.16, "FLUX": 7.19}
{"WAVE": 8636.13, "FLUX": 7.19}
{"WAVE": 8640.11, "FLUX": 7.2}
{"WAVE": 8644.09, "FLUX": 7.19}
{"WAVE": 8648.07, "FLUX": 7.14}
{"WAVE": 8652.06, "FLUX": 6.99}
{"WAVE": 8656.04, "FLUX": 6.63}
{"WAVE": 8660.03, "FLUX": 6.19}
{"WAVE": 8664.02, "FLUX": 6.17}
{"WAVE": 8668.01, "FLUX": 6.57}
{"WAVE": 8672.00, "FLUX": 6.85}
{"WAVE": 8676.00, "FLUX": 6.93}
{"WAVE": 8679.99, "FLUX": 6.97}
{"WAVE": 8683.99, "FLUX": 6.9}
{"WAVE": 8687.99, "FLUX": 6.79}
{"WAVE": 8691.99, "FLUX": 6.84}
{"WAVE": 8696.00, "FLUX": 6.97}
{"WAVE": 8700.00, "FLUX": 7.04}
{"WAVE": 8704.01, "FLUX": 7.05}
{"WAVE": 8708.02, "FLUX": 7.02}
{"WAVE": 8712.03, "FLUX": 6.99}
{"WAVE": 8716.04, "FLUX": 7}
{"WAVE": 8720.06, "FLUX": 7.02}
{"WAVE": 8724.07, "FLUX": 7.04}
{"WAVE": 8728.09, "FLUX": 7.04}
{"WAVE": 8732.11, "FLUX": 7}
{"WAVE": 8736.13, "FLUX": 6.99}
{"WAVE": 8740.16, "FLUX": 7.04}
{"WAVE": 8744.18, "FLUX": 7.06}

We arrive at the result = -4.1 angstrom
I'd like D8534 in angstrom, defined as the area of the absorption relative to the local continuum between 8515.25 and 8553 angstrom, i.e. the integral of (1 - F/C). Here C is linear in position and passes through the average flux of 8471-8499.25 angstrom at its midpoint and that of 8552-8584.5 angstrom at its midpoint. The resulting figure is 2.4 angstrom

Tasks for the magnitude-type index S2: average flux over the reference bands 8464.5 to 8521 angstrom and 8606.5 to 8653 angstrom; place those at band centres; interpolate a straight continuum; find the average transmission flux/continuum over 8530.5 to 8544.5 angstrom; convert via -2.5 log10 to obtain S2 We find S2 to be 0.12 mag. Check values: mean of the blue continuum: 7.05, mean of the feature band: 6.36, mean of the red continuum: 7.14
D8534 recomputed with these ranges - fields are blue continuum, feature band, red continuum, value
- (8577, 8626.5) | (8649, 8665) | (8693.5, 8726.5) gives 1.2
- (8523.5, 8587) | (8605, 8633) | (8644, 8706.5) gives -1.1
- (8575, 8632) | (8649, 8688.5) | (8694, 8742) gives 2.1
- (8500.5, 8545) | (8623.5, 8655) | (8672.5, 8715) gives -1.0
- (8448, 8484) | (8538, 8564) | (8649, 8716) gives 1.3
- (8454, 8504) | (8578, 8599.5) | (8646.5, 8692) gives -0.9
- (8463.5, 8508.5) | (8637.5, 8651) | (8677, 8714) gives -0.4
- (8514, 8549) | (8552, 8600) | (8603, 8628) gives -2.0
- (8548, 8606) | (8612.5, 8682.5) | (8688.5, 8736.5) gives 1.5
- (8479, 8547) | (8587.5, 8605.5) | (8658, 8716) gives -1.0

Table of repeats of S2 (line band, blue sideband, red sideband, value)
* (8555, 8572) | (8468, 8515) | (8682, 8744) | -0.033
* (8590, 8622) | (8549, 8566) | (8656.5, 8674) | -0.052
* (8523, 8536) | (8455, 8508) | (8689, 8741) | 0.019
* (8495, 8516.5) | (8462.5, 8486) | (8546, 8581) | 0.027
